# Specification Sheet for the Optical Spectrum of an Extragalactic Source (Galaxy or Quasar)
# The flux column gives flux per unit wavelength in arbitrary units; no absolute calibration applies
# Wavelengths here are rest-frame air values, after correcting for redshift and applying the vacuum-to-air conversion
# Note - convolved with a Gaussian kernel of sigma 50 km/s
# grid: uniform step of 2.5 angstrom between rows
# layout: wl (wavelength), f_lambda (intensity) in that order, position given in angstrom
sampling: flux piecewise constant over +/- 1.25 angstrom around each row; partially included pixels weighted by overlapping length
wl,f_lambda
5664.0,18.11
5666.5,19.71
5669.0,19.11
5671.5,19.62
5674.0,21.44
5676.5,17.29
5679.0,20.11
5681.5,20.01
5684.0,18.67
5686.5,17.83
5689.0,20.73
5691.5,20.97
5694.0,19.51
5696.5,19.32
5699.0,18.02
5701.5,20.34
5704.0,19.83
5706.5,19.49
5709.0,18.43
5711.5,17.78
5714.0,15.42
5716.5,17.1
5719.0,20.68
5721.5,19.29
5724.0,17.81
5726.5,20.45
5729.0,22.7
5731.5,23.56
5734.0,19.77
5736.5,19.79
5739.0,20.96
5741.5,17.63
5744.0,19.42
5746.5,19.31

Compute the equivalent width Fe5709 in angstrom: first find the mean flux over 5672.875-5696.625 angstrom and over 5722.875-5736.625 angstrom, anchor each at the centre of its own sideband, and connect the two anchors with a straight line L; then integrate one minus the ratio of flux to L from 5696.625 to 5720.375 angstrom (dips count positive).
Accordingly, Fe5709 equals 1.89 angstrom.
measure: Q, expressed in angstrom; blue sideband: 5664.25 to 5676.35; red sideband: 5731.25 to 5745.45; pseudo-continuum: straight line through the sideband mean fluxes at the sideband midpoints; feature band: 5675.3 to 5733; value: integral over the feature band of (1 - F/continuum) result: 1.14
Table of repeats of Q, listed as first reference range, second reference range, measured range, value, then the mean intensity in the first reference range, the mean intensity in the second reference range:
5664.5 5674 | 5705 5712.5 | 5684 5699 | -0.3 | 19.6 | 18.6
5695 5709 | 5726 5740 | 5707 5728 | 1.9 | 19.3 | 21.2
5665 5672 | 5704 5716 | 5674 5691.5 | -0.5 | 19.4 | 18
